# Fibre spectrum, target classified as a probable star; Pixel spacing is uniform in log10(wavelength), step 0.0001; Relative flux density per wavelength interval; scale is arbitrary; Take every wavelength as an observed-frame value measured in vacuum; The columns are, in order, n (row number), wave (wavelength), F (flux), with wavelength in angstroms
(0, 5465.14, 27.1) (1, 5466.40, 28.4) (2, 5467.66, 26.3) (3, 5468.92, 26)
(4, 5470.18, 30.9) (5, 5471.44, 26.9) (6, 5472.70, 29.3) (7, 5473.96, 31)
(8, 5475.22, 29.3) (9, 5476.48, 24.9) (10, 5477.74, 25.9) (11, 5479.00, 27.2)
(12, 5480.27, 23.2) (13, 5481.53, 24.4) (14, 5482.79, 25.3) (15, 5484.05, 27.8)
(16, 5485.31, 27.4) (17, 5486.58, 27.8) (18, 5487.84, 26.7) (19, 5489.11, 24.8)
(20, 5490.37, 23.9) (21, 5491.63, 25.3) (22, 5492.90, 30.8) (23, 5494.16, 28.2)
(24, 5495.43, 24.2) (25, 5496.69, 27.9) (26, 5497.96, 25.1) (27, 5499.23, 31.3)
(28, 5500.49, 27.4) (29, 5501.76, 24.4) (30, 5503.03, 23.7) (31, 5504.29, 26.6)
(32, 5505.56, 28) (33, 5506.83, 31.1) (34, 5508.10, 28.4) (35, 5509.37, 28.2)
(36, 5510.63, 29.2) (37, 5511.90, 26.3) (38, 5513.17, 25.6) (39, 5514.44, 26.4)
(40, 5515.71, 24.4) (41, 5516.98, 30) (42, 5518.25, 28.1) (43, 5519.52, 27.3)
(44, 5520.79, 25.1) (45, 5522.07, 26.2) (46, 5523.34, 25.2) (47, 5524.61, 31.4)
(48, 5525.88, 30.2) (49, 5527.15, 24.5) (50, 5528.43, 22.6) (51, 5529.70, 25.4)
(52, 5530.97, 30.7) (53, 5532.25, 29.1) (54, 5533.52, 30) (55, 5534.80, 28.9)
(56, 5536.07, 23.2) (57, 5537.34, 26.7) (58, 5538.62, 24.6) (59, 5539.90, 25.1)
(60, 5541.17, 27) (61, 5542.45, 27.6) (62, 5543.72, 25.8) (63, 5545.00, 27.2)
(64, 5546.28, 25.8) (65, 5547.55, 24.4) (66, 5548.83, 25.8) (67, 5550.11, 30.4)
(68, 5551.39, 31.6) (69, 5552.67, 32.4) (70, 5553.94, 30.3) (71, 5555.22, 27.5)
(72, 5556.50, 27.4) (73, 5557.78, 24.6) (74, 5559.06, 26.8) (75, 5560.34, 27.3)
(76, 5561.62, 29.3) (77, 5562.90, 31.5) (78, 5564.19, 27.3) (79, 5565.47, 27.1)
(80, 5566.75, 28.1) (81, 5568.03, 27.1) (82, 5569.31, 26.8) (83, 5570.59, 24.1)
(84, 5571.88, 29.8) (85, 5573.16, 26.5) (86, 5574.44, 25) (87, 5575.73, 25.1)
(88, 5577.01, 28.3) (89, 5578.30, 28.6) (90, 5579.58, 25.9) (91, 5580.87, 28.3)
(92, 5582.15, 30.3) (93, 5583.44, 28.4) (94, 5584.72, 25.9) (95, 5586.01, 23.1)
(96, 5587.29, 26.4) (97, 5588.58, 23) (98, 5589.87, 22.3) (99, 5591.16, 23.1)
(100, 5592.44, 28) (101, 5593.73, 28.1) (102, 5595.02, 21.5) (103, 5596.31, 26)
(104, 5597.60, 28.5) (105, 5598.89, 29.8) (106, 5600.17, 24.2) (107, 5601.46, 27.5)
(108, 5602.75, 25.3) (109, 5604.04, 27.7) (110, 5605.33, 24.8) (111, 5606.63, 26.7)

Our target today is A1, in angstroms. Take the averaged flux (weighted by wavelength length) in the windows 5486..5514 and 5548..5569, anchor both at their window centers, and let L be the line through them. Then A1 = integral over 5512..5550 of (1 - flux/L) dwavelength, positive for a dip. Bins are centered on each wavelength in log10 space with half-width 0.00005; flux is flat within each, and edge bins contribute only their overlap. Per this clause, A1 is 1.3 angstroms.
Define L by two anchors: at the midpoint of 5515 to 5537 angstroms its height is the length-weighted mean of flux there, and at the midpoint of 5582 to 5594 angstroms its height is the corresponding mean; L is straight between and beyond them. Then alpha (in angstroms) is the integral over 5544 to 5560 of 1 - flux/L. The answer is -0.77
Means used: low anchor 27.2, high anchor 25.6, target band 27.8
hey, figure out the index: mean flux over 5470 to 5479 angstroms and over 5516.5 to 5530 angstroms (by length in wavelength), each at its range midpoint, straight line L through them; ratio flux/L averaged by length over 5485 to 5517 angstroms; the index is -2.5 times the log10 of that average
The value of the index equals 0.019 mag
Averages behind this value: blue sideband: 28.1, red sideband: 26.9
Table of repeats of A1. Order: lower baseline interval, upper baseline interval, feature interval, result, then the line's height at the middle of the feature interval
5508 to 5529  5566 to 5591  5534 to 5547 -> 0.3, 26.8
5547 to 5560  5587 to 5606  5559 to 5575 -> -0.1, 27.4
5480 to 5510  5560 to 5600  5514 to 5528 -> -0.2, 26.8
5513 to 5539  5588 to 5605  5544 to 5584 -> -2.1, 26.3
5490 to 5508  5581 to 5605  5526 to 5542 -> 0.1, 26.7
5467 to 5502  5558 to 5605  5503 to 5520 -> -0.4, 26.9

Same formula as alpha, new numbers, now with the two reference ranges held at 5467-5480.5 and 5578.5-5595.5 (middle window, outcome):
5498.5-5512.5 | -0.3 angstroms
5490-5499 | 0.1 angstroms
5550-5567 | -1.6 angstroms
